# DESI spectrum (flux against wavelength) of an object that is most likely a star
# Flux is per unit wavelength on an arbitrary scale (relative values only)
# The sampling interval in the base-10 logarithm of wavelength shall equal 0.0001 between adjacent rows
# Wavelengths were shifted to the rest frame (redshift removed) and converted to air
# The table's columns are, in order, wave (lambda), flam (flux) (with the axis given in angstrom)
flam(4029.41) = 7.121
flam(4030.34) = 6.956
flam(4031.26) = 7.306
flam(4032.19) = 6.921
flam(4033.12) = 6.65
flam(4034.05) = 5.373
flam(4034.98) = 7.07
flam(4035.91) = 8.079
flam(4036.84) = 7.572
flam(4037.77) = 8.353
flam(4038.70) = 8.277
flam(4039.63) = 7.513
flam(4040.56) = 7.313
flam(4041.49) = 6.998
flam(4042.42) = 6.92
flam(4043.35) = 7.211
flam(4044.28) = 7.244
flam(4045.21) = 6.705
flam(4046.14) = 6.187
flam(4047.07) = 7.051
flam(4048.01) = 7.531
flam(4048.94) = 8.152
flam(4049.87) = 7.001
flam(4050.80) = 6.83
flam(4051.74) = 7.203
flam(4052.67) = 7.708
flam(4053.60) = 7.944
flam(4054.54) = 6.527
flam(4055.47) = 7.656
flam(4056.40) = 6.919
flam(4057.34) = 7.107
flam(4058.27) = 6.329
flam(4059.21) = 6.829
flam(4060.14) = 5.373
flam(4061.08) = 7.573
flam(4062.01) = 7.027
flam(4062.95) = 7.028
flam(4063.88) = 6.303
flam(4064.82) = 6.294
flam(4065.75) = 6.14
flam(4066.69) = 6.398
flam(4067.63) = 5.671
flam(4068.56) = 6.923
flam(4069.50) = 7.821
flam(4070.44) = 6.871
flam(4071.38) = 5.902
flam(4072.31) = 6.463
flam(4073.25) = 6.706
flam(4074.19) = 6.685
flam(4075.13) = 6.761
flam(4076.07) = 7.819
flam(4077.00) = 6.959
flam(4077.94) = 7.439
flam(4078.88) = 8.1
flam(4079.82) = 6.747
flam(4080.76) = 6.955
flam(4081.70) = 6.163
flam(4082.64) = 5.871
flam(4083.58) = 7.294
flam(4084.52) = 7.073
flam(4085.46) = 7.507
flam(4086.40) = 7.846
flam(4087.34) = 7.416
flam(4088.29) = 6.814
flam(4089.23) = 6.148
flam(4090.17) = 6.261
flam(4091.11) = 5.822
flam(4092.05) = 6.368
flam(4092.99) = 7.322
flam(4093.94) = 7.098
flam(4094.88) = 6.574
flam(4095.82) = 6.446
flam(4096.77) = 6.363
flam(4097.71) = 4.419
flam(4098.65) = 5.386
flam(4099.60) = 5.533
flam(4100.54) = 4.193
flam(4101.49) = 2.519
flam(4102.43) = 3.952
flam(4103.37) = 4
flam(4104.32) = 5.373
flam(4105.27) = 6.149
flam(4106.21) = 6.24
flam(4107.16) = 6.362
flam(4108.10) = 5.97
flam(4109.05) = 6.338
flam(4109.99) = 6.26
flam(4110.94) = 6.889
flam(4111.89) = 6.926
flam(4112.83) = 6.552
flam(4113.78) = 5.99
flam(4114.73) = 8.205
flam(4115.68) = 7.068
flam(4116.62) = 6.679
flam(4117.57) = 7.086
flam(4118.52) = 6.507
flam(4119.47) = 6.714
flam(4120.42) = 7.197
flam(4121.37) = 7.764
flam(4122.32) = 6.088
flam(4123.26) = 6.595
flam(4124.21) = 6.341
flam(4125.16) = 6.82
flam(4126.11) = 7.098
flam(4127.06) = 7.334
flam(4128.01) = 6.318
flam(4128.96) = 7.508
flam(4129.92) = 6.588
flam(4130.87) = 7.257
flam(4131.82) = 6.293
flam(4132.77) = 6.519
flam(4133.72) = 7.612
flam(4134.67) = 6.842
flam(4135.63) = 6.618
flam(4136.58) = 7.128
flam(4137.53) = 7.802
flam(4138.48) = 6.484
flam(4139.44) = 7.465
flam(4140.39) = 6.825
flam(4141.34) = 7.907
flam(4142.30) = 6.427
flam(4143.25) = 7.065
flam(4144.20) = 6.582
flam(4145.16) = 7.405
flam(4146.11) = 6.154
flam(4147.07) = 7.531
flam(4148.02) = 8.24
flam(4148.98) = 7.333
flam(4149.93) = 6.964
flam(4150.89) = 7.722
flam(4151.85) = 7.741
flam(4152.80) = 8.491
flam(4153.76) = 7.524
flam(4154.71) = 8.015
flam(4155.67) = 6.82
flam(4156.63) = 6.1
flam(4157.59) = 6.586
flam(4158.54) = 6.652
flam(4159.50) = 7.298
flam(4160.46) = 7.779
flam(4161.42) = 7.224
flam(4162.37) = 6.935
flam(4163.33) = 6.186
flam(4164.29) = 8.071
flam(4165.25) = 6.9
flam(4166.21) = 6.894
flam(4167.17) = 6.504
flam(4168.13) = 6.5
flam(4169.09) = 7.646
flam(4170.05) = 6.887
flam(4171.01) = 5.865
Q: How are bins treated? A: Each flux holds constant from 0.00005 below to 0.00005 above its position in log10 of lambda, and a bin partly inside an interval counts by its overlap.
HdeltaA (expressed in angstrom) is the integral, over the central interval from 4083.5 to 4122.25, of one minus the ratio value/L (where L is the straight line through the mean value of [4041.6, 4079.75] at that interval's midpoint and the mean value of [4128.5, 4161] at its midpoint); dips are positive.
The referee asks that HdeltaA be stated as 4.1 angstrom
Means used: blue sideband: 6.93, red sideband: 7.15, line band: 6.29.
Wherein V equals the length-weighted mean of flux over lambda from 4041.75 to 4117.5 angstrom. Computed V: 6.58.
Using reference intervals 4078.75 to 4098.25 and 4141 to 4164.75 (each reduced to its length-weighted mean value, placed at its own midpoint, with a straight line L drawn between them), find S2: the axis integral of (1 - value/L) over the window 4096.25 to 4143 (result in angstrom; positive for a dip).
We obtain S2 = 3.5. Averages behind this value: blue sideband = 6.67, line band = 6.42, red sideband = 7.23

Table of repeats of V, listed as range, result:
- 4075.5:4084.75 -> 7.04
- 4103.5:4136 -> 6.68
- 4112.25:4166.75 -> 7.05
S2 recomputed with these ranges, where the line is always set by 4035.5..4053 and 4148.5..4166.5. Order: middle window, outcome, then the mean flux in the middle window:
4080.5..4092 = 0.9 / 6.75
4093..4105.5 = 3.4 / 5.29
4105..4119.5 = 1.3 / 6.63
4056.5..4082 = 2.0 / 6.76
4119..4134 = 0.8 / 6.87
